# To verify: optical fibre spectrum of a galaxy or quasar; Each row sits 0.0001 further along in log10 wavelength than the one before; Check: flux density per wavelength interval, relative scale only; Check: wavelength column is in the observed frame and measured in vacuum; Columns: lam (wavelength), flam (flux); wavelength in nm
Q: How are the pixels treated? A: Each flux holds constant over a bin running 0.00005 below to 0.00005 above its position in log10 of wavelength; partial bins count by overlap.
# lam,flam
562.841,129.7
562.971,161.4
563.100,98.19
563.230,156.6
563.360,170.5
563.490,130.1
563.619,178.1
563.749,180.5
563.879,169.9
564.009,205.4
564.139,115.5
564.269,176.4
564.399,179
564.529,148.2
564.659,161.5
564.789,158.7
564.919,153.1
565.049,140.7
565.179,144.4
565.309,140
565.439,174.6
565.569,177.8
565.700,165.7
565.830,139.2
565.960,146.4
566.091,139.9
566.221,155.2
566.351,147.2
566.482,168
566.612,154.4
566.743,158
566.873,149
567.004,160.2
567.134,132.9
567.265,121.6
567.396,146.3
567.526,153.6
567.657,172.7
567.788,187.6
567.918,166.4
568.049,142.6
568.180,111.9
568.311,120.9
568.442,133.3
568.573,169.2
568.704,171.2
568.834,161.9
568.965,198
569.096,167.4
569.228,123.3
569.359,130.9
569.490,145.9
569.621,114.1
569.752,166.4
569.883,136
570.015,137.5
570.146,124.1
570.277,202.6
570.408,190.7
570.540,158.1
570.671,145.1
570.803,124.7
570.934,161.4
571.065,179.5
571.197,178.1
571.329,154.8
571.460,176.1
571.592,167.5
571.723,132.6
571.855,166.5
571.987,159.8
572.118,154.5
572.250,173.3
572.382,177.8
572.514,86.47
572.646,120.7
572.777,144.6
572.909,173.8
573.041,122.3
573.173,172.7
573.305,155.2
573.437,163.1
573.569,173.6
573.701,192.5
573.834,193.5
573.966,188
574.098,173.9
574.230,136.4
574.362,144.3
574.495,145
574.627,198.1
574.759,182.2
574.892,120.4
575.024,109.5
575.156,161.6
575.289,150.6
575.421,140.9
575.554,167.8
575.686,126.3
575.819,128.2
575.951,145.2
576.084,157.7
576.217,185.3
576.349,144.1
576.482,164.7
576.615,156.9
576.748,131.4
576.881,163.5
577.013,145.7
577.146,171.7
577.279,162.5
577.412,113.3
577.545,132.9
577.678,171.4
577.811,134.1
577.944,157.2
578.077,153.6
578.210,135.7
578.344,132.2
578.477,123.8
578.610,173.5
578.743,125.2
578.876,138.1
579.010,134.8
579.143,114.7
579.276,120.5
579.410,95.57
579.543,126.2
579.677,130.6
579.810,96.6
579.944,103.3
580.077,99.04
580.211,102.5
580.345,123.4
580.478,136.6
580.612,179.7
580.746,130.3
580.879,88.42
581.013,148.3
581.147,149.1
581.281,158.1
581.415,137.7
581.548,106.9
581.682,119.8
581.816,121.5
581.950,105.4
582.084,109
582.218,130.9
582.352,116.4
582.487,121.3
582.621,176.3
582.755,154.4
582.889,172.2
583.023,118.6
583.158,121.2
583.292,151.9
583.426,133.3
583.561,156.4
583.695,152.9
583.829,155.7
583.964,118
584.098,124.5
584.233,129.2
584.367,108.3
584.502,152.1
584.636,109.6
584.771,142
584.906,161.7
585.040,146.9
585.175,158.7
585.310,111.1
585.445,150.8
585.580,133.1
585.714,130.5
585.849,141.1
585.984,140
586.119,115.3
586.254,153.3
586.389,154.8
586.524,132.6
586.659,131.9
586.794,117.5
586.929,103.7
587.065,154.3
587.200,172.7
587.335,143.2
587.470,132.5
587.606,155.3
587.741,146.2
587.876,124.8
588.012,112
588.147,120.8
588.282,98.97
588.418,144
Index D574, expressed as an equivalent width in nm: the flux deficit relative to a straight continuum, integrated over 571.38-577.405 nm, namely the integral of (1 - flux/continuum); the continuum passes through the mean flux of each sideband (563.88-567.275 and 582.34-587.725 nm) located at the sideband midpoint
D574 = -0.302 nm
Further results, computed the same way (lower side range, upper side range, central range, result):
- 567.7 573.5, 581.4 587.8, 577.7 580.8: 0.29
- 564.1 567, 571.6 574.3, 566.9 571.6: 0.09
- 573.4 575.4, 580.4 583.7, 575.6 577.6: 0.07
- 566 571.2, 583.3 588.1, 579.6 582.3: 0.34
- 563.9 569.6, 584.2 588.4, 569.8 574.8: -0.38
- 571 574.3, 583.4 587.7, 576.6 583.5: 0.66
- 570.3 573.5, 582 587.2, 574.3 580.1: 0.27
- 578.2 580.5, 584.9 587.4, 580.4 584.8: -0.14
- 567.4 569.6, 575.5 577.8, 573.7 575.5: -0.09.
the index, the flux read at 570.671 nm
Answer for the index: 145.1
